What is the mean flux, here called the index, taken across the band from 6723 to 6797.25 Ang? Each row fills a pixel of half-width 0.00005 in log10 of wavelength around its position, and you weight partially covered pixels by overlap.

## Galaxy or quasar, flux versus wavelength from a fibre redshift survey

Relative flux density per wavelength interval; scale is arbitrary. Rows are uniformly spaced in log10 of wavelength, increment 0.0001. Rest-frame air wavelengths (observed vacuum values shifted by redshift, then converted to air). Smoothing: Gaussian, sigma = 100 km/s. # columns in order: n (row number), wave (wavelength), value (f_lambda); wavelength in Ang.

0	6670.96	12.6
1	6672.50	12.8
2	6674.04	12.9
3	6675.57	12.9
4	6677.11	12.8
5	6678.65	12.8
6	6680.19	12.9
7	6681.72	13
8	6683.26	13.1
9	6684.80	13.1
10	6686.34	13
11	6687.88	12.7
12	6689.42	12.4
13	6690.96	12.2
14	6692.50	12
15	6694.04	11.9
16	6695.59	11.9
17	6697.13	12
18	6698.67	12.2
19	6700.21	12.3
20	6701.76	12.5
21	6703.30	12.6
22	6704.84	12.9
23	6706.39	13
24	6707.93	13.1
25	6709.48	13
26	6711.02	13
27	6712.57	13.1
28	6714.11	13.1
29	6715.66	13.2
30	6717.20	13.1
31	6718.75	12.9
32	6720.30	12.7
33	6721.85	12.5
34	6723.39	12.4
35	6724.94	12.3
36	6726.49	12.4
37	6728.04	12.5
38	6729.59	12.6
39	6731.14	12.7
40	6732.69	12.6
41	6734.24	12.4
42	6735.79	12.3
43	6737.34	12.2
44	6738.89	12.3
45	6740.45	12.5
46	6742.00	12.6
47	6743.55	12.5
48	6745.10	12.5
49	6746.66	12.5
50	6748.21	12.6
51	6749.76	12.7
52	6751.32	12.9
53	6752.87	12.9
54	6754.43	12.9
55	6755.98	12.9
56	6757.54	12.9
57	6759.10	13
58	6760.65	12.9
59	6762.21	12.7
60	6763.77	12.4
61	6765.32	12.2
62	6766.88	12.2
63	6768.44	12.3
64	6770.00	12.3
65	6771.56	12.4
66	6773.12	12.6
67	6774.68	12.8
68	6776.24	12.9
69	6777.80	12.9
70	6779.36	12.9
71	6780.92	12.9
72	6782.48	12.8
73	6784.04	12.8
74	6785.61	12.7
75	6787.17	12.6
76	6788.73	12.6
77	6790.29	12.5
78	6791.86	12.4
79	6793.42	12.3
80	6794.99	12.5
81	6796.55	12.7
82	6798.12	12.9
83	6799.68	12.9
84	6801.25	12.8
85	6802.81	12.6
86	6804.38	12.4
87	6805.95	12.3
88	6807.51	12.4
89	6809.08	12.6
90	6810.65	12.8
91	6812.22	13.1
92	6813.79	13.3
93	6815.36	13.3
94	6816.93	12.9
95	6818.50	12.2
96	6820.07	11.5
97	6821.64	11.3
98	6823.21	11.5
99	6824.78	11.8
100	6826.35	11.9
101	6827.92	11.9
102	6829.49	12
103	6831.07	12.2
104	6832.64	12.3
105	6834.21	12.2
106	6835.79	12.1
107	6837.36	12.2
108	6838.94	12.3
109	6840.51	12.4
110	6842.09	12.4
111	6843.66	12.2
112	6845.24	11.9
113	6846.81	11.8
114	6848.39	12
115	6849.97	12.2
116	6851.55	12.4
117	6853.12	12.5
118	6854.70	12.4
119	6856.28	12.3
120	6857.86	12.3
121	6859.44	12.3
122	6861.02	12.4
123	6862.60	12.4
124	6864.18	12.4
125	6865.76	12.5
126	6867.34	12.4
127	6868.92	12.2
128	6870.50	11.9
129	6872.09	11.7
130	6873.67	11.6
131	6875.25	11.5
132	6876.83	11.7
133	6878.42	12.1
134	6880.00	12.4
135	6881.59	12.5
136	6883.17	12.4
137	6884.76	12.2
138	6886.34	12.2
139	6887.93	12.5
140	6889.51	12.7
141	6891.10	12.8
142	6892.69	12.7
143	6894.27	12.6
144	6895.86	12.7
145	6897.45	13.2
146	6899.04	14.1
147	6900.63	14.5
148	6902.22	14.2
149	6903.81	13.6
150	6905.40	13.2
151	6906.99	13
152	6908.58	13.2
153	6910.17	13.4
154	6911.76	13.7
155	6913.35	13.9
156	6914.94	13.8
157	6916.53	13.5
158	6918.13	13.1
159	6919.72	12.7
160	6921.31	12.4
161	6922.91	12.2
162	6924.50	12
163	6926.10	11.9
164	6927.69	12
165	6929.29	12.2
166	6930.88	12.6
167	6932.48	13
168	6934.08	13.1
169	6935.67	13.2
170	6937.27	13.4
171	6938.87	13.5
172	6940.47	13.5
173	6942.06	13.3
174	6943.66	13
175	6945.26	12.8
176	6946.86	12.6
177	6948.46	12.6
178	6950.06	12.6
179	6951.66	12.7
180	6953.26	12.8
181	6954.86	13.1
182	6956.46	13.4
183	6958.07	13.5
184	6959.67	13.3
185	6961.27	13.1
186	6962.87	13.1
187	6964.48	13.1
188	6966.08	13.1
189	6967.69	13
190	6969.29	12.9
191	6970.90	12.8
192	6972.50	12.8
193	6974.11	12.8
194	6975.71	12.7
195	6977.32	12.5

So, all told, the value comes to 12.6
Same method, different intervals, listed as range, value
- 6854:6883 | 12.2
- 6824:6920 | 12.6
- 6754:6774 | 12.6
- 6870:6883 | 11.9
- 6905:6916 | 13.5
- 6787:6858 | 12.3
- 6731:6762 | 12.6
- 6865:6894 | 12.2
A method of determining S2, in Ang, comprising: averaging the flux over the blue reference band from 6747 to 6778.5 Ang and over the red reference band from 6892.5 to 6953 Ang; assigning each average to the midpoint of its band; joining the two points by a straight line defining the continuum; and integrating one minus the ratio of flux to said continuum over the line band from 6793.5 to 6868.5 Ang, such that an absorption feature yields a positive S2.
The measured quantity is 2.85 Ang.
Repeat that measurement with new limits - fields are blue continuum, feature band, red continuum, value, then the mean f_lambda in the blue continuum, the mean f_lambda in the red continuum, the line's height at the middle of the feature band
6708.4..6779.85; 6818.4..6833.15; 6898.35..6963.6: 1.2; 12.7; 13.1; 12.8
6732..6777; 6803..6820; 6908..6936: 0.0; 12.6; 12.9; 12.7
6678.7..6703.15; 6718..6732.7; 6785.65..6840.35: -0.1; 12.5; 12.4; 12.5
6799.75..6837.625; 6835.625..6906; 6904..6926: 1.4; 12.3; 13.1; 12.7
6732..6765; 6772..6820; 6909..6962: 0.1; 12.6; 13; 12.7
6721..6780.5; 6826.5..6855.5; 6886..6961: 1.4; 12.6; 13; 12.8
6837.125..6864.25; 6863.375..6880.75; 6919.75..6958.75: 0.5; 12.3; 12.8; 12.4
